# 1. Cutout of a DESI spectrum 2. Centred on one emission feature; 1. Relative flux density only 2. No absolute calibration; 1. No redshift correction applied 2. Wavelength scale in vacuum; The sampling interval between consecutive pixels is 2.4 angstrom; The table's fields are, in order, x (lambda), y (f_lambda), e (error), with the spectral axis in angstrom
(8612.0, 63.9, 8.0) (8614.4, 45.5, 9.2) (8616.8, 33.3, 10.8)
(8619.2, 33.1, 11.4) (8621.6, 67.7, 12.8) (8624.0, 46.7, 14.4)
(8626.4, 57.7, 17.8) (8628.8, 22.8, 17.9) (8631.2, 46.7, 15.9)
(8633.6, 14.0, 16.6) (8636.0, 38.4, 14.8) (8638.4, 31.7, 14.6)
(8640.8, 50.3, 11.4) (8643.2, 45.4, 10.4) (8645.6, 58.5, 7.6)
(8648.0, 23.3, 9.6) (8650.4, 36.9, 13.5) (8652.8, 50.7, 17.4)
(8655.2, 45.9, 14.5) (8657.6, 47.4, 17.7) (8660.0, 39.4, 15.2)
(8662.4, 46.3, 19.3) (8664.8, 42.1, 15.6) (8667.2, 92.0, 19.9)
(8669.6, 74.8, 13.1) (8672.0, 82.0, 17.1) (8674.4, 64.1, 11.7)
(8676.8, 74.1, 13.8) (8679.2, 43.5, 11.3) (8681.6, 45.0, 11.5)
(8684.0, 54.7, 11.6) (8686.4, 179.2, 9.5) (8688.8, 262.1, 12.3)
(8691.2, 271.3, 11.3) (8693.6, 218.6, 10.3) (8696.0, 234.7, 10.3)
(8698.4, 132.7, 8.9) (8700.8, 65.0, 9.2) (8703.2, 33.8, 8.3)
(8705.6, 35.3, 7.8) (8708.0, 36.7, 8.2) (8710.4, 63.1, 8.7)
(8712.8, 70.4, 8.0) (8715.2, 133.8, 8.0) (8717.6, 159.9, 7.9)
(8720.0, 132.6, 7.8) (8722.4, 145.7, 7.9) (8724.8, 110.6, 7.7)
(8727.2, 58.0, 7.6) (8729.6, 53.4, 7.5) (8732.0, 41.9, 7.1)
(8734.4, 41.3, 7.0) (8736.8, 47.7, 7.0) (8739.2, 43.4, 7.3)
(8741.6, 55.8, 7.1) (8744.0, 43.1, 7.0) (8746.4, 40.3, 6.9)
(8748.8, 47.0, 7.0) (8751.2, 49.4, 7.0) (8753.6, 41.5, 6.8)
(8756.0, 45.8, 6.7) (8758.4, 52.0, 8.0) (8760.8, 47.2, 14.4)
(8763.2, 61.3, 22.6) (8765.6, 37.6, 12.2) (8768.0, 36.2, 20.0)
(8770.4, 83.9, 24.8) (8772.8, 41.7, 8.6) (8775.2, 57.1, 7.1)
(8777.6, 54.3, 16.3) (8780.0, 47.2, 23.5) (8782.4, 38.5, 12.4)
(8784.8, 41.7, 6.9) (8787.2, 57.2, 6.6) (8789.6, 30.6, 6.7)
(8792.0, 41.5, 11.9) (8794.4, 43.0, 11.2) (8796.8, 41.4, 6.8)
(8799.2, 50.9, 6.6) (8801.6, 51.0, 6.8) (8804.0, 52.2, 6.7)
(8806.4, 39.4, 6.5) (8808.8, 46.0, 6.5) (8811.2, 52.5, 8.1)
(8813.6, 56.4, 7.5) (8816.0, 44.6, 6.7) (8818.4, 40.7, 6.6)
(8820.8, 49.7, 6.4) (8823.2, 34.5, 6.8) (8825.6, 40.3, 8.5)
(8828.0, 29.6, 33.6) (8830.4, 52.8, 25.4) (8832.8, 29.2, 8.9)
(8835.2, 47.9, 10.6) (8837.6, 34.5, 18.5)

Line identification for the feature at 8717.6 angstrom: [N II] 6583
